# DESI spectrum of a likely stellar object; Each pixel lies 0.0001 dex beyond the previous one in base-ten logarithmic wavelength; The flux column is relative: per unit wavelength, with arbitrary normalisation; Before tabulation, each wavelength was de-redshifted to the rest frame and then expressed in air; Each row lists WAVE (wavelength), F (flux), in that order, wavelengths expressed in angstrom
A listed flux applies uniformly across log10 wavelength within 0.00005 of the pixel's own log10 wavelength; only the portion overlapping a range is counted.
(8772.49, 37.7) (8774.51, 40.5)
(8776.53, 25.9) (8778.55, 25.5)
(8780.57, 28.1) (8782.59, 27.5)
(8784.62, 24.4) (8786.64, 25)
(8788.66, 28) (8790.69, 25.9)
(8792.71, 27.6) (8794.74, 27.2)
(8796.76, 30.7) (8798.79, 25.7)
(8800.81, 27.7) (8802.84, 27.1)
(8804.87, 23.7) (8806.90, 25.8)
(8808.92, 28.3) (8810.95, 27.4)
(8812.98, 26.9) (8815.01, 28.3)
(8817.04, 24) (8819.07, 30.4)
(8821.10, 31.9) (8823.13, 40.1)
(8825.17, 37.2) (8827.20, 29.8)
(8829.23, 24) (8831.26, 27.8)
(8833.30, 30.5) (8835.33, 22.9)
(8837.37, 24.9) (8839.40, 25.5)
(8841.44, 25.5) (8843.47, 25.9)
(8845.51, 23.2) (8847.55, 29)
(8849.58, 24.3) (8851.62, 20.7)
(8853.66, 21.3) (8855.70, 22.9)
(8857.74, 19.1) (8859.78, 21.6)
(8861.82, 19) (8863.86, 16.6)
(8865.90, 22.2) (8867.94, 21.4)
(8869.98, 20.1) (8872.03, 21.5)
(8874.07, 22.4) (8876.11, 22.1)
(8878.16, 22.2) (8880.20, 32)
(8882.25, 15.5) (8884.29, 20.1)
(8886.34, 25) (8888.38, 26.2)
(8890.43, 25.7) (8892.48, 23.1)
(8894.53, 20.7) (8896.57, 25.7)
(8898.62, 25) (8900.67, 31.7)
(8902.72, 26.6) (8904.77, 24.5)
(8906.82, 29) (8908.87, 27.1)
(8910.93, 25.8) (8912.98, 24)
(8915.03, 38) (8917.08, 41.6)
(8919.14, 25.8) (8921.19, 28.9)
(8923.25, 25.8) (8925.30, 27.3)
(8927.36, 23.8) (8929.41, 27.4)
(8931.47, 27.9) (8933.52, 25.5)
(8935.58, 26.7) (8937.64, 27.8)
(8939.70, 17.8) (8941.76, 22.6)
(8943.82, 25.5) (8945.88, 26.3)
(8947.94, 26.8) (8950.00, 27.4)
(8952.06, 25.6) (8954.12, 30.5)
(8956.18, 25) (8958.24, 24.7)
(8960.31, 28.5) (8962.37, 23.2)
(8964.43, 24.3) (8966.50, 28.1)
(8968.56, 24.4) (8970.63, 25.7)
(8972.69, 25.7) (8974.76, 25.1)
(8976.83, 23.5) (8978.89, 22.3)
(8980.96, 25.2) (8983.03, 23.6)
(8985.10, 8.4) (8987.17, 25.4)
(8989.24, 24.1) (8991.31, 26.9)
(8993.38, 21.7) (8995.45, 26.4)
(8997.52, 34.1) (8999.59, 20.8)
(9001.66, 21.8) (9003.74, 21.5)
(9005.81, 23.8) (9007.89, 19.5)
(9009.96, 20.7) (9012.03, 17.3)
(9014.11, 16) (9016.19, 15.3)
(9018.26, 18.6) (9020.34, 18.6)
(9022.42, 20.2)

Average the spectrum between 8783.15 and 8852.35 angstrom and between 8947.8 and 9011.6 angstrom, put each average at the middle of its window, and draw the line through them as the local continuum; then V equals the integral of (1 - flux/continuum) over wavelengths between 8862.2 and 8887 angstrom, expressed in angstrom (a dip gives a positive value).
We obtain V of 4.3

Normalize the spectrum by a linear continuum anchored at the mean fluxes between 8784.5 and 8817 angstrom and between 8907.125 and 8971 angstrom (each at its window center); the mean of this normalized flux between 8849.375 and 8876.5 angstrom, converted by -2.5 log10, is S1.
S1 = 0.27 mag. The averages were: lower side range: 26.8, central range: 21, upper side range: 26.8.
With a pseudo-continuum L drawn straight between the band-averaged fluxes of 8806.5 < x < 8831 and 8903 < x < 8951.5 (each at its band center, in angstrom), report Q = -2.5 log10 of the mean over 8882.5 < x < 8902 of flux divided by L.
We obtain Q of 0.14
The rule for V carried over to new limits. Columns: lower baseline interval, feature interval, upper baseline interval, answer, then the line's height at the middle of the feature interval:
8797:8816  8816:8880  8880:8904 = 2.2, 25.8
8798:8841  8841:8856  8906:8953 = 2.0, 27.8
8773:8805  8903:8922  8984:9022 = -4.3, 24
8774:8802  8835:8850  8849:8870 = -1.9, 22.4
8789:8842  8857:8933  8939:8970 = 4.4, 26.5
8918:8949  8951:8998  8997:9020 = -3.9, 22.9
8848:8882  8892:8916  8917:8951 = -2.4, 24.4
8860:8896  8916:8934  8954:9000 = -3.9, 23.3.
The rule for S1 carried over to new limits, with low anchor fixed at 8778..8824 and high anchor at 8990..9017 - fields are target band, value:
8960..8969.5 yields -0.106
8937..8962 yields -0.091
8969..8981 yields -0.076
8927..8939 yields -0.104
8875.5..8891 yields 0.081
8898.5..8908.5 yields -0.113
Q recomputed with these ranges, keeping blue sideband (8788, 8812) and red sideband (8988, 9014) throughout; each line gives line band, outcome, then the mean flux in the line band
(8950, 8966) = -0.099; 26.1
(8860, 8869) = 0.276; 20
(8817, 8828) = -0.234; 33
